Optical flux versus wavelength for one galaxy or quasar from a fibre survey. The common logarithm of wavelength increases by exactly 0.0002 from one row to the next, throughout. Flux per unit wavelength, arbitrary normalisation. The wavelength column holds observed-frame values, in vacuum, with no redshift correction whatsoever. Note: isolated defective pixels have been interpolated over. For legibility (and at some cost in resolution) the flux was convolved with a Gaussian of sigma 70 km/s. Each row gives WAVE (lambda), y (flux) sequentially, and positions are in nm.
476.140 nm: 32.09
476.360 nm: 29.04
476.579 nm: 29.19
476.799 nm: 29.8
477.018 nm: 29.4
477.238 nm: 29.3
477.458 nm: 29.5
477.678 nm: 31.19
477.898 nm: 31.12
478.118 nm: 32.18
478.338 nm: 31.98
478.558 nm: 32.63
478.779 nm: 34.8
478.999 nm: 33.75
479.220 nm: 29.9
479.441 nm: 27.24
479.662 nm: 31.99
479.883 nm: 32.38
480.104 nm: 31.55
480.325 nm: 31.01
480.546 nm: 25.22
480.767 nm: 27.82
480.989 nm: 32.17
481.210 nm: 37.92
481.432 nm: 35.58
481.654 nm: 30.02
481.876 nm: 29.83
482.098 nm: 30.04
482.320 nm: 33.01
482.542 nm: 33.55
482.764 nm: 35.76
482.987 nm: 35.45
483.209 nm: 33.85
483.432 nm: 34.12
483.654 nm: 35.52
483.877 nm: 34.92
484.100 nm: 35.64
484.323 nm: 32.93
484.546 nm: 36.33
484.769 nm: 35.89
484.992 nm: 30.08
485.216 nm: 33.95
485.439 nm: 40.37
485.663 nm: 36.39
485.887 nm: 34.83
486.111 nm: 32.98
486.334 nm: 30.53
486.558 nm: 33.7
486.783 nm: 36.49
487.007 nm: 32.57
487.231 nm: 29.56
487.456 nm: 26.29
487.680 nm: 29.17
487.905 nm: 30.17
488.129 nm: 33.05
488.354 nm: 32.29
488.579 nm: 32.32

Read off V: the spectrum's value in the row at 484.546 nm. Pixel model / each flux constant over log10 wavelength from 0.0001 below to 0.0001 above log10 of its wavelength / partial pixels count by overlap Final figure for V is 36.33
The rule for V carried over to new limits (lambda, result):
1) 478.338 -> 31.98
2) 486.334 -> 30.53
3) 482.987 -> 35.45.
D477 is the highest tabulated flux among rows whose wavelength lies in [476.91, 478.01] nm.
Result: 31.19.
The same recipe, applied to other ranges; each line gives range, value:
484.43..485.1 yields 36.33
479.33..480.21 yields 32.38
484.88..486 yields 40.37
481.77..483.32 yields 35.76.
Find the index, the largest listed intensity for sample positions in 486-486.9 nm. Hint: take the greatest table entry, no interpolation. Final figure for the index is 36.49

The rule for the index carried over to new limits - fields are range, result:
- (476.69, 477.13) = 29.8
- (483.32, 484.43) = 35.64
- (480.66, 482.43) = 37.92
